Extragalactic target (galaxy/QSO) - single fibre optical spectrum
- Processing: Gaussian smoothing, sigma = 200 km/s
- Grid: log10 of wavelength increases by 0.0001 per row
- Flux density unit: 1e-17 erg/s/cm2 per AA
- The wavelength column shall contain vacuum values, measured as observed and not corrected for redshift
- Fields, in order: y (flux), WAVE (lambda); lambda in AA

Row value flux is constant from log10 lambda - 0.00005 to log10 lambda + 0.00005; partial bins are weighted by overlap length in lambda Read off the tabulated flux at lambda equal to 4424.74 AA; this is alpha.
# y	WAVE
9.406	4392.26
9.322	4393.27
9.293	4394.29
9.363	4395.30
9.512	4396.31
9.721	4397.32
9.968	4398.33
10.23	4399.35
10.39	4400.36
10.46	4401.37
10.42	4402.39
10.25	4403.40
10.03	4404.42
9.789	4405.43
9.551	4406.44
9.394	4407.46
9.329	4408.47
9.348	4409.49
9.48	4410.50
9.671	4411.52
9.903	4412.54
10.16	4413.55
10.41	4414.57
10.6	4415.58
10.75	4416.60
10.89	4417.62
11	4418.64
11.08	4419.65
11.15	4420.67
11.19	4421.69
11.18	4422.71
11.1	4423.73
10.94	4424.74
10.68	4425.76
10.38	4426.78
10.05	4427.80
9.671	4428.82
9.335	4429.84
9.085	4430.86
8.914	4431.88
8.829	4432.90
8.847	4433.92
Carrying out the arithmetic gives 10.94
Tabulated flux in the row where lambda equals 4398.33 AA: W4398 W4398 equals 9.968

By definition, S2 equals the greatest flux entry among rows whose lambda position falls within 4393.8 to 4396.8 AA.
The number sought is 9.512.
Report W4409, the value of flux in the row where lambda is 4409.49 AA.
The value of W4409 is 9.348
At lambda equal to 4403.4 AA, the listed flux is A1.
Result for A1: 10.25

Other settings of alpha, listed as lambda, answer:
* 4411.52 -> 9.671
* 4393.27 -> 9.322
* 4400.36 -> 10.39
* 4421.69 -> 11.19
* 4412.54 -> 9.903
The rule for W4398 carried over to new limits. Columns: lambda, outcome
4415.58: 10.6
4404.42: 10.03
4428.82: 9.671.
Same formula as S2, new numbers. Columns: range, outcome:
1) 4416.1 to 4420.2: 11.08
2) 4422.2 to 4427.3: 11.18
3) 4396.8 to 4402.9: 10.46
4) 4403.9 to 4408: 10.03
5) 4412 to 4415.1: 10.41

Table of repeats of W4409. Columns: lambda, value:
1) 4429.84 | 9.335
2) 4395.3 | 9.363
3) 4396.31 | 9.512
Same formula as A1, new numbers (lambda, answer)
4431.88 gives 8.914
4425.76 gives 10.68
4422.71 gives 11.18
